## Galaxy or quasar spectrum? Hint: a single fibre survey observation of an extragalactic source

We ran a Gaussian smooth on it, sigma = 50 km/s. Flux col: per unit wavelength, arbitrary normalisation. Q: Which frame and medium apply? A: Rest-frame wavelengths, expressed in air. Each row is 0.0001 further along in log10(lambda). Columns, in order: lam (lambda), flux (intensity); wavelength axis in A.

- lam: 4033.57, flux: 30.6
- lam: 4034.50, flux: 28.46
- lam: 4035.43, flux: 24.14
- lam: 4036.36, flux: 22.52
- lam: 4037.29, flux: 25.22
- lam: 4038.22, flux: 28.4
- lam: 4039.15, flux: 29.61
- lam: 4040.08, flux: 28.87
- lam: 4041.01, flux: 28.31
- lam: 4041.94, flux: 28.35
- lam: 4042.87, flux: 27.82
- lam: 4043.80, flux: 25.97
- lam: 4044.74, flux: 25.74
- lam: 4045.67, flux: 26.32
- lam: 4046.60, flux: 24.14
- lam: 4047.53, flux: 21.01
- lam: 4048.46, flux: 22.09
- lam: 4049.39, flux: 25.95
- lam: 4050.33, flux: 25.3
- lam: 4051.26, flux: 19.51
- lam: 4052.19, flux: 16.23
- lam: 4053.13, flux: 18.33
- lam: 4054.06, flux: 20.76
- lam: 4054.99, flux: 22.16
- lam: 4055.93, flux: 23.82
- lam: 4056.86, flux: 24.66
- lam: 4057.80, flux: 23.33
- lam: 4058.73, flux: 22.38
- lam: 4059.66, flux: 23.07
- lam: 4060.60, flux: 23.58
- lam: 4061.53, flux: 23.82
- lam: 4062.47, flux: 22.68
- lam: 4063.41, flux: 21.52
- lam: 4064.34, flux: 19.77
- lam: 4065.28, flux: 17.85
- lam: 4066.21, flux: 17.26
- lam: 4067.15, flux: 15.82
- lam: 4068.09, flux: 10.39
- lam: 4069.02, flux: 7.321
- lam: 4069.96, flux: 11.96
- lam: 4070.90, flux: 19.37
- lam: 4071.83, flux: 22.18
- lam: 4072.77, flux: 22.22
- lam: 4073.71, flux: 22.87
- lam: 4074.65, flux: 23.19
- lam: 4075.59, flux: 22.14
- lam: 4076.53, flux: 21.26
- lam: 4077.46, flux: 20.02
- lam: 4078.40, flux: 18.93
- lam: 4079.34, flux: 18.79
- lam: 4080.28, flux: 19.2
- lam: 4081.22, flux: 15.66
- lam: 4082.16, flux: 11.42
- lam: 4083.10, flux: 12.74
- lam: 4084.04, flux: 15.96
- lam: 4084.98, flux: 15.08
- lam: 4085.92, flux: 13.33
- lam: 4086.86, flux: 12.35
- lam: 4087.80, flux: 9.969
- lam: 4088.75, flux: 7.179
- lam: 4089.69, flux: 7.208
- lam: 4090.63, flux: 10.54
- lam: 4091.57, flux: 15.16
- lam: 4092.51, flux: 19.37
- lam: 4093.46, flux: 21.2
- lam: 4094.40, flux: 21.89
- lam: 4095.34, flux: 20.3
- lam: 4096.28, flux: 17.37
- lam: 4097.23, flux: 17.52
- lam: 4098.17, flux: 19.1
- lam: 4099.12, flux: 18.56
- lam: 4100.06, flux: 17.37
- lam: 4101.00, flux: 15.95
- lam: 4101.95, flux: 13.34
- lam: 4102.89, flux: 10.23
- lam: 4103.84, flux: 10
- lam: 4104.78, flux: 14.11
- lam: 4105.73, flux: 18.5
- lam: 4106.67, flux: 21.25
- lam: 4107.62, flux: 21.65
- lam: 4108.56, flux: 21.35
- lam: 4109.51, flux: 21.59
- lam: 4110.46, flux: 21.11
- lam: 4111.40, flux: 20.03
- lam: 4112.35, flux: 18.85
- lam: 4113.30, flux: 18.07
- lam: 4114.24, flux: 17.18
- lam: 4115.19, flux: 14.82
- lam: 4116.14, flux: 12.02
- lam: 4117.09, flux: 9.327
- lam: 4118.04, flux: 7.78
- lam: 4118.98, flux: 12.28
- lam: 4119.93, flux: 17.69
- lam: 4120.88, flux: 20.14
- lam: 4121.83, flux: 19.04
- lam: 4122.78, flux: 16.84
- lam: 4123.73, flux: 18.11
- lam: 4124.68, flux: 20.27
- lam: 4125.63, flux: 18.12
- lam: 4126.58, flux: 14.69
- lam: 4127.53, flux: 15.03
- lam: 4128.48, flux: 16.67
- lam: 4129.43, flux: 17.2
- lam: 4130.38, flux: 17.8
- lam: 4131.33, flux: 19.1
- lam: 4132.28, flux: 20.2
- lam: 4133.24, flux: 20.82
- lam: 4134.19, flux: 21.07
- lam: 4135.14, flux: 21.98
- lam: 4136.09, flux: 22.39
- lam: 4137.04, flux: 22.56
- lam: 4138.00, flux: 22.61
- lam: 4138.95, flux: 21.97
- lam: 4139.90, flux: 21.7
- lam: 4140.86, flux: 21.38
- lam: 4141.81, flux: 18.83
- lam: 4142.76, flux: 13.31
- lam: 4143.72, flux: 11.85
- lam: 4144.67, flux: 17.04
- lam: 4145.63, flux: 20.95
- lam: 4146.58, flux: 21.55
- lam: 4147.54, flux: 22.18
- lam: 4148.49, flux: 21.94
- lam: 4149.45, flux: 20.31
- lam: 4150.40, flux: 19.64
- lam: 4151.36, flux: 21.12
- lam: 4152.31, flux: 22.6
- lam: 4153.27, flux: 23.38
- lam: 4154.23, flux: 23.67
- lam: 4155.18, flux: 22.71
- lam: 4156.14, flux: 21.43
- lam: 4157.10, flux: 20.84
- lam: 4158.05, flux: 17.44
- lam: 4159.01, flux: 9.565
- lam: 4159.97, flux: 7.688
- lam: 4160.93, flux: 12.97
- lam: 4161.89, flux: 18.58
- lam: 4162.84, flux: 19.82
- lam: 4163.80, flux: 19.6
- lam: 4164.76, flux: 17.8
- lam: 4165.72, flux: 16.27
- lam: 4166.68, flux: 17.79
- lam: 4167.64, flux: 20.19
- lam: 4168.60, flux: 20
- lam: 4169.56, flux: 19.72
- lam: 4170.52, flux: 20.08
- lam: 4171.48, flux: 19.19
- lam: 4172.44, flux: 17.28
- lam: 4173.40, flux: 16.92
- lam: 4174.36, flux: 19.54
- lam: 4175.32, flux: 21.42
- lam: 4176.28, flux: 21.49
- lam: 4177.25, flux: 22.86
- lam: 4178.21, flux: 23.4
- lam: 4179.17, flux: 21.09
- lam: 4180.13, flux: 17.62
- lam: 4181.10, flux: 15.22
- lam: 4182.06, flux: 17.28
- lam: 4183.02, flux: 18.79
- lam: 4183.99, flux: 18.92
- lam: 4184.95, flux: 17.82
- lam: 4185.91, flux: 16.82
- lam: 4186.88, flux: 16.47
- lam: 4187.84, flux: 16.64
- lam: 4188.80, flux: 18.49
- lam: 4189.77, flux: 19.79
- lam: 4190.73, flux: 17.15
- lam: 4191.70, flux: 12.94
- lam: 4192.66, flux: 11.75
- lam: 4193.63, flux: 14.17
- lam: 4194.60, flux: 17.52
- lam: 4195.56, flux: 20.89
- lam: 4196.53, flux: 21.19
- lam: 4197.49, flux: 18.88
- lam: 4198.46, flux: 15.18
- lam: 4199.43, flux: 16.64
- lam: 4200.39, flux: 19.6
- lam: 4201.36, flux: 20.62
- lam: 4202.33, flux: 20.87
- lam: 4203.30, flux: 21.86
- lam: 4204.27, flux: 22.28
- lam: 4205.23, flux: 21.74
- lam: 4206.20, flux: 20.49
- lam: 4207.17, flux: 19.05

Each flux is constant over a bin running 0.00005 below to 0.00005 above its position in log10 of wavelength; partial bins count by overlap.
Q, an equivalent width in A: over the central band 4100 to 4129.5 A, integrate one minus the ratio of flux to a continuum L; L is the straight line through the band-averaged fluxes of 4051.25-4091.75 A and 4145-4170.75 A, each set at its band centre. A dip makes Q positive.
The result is 3.1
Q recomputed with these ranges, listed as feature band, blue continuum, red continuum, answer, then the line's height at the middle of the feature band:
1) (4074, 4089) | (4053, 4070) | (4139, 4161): 2.5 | 19.6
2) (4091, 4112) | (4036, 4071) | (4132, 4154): 3.2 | 21.3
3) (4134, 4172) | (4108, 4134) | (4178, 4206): -3.5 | 17.8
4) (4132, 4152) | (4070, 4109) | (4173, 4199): -3.1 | 17.6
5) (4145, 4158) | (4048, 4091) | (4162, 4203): -2.2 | 18.4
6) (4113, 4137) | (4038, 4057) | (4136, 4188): 4.1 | 20.8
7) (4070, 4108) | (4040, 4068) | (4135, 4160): 8.5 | 21.6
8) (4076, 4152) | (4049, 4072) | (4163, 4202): 7.0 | 19.2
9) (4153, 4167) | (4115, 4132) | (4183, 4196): -1.2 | 16.5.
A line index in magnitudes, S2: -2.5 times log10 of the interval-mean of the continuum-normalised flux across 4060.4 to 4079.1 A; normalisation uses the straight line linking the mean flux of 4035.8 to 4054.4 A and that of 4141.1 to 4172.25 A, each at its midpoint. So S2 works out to 0.21 mag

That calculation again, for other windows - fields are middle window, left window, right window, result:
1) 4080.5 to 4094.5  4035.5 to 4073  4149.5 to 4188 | 0.463 mag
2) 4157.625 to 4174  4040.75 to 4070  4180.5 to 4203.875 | 0.081 mag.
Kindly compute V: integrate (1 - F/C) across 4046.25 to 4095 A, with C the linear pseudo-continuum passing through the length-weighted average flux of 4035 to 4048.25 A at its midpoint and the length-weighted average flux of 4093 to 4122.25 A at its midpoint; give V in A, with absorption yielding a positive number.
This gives 8.2 A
